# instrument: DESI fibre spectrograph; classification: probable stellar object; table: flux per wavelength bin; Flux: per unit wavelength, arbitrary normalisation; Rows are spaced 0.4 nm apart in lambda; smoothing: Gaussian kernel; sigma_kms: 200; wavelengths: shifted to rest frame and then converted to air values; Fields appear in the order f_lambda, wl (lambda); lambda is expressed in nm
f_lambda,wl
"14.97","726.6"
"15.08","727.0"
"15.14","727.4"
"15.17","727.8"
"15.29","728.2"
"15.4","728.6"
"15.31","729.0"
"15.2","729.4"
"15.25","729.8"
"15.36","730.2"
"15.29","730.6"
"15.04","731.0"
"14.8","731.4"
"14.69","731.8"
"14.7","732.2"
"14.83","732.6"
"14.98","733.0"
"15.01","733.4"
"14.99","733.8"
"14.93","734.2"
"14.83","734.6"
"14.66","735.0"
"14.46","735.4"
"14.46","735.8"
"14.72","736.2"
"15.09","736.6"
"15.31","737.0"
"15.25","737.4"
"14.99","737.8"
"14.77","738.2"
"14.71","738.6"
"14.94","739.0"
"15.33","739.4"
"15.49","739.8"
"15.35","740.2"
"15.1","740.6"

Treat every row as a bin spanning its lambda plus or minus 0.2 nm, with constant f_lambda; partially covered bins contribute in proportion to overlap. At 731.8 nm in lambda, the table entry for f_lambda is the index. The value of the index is 14.69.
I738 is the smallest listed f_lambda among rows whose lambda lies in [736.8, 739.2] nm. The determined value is 14.71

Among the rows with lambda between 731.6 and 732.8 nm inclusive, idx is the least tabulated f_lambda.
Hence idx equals 14.69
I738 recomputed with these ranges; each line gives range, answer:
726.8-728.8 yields 15.08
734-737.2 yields 14.46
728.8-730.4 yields 15.2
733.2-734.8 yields 14.83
